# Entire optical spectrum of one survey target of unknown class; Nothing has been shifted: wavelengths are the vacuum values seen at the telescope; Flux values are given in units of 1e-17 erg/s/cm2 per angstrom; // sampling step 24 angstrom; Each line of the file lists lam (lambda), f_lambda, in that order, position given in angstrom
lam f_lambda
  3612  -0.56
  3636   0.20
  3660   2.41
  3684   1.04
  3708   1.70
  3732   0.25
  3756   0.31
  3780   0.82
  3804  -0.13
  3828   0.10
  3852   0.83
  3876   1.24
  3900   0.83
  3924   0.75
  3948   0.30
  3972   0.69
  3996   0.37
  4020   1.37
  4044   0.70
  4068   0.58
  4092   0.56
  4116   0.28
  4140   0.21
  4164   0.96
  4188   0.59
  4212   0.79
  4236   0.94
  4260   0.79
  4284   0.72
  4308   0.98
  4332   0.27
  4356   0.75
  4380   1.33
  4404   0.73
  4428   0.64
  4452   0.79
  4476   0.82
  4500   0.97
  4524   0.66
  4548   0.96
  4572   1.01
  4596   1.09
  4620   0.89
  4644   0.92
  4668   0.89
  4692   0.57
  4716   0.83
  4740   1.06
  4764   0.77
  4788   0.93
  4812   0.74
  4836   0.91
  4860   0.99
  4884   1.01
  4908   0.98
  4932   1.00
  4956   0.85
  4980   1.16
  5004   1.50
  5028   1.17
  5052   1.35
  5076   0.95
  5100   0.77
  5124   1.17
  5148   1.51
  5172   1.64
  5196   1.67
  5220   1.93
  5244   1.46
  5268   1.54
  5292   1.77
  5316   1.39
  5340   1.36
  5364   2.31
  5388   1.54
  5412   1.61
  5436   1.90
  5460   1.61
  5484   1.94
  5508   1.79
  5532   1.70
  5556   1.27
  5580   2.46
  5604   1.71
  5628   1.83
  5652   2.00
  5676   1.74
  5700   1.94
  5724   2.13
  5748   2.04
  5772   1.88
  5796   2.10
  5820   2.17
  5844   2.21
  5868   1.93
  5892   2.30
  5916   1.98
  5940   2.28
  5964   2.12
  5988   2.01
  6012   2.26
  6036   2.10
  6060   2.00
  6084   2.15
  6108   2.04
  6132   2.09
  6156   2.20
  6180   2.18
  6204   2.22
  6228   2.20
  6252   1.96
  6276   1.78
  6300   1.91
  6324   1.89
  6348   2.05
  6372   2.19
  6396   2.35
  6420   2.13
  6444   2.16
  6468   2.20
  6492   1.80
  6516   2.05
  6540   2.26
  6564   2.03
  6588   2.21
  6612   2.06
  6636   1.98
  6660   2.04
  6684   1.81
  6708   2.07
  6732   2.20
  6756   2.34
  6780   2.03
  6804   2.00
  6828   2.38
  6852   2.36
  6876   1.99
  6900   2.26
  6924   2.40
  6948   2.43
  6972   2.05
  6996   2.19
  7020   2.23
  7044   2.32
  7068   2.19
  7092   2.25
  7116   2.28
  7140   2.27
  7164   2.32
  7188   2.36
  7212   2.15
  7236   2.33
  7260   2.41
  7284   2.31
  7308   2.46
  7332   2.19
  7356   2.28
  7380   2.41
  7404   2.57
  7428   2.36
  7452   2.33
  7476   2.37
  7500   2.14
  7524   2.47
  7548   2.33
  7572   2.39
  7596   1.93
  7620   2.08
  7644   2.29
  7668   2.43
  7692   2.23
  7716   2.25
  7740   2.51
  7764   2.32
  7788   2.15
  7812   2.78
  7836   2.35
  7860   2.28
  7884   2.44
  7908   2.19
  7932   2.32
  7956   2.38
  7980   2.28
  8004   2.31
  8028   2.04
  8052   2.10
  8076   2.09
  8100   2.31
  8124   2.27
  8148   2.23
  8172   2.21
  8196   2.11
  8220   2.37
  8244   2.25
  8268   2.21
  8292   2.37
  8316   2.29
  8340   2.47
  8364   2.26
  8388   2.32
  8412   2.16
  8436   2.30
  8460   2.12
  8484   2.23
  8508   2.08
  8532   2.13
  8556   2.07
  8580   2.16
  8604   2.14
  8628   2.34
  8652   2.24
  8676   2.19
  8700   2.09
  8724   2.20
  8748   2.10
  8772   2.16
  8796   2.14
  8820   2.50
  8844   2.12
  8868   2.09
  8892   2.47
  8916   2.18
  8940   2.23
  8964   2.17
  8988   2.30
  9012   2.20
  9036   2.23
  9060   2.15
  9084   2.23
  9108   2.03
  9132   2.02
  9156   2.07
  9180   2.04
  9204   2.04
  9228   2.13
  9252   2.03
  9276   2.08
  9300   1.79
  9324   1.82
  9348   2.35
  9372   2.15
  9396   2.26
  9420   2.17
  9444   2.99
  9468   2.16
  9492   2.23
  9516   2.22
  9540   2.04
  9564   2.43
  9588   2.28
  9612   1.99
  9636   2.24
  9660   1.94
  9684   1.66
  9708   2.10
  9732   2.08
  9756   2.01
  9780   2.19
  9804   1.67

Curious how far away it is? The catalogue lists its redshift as 0.290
